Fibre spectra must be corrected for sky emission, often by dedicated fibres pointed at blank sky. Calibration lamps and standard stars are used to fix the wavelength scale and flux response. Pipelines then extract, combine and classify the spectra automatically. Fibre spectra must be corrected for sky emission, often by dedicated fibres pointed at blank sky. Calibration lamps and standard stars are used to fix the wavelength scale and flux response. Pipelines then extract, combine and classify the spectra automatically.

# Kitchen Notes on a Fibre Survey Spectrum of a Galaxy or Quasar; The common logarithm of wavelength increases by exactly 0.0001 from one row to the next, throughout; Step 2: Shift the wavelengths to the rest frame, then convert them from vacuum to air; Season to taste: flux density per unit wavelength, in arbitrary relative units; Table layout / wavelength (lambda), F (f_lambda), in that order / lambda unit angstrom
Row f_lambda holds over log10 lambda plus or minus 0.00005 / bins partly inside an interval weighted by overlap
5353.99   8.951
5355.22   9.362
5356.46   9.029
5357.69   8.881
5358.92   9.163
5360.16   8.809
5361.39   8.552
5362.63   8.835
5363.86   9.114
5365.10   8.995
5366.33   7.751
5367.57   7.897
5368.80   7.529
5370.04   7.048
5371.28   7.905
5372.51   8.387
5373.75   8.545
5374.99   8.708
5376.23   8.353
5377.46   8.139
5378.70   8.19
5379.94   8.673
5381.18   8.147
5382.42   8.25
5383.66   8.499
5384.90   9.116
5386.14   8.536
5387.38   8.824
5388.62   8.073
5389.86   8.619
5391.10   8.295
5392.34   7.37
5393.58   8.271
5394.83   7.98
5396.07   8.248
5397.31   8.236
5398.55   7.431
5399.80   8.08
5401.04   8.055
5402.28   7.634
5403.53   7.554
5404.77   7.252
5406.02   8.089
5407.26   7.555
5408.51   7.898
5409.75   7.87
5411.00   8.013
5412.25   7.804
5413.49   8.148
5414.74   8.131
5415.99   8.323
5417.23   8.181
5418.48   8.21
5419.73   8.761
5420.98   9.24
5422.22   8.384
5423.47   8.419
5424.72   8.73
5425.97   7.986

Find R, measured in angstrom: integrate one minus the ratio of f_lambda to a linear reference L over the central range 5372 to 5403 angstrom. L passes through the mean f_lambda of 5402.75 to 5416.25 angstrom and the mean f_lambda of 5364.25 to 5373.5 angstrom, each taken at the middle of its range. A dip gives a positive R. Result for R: -1.3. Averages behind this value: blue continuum 7.98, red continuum 7.86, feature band 8.26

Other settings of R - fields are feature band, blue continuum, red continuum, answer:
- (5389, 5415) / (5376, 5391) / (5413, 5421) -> 1.5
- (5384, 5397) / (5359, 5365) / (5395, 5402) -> -0.2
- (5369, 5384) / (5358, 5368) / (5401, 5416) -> 0.4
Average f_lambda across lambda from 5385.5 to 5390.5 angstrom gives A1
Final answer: 8.52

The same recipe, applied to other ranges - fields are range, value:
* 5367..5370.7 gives 7.49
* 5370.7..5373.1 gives 8.17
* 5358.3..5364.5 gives 8.89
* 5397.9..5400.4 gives 7.75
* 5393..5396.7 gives 8.16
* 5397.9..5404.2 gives 7.75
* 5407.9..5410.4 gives 7.89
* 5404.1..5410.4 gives 7.73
